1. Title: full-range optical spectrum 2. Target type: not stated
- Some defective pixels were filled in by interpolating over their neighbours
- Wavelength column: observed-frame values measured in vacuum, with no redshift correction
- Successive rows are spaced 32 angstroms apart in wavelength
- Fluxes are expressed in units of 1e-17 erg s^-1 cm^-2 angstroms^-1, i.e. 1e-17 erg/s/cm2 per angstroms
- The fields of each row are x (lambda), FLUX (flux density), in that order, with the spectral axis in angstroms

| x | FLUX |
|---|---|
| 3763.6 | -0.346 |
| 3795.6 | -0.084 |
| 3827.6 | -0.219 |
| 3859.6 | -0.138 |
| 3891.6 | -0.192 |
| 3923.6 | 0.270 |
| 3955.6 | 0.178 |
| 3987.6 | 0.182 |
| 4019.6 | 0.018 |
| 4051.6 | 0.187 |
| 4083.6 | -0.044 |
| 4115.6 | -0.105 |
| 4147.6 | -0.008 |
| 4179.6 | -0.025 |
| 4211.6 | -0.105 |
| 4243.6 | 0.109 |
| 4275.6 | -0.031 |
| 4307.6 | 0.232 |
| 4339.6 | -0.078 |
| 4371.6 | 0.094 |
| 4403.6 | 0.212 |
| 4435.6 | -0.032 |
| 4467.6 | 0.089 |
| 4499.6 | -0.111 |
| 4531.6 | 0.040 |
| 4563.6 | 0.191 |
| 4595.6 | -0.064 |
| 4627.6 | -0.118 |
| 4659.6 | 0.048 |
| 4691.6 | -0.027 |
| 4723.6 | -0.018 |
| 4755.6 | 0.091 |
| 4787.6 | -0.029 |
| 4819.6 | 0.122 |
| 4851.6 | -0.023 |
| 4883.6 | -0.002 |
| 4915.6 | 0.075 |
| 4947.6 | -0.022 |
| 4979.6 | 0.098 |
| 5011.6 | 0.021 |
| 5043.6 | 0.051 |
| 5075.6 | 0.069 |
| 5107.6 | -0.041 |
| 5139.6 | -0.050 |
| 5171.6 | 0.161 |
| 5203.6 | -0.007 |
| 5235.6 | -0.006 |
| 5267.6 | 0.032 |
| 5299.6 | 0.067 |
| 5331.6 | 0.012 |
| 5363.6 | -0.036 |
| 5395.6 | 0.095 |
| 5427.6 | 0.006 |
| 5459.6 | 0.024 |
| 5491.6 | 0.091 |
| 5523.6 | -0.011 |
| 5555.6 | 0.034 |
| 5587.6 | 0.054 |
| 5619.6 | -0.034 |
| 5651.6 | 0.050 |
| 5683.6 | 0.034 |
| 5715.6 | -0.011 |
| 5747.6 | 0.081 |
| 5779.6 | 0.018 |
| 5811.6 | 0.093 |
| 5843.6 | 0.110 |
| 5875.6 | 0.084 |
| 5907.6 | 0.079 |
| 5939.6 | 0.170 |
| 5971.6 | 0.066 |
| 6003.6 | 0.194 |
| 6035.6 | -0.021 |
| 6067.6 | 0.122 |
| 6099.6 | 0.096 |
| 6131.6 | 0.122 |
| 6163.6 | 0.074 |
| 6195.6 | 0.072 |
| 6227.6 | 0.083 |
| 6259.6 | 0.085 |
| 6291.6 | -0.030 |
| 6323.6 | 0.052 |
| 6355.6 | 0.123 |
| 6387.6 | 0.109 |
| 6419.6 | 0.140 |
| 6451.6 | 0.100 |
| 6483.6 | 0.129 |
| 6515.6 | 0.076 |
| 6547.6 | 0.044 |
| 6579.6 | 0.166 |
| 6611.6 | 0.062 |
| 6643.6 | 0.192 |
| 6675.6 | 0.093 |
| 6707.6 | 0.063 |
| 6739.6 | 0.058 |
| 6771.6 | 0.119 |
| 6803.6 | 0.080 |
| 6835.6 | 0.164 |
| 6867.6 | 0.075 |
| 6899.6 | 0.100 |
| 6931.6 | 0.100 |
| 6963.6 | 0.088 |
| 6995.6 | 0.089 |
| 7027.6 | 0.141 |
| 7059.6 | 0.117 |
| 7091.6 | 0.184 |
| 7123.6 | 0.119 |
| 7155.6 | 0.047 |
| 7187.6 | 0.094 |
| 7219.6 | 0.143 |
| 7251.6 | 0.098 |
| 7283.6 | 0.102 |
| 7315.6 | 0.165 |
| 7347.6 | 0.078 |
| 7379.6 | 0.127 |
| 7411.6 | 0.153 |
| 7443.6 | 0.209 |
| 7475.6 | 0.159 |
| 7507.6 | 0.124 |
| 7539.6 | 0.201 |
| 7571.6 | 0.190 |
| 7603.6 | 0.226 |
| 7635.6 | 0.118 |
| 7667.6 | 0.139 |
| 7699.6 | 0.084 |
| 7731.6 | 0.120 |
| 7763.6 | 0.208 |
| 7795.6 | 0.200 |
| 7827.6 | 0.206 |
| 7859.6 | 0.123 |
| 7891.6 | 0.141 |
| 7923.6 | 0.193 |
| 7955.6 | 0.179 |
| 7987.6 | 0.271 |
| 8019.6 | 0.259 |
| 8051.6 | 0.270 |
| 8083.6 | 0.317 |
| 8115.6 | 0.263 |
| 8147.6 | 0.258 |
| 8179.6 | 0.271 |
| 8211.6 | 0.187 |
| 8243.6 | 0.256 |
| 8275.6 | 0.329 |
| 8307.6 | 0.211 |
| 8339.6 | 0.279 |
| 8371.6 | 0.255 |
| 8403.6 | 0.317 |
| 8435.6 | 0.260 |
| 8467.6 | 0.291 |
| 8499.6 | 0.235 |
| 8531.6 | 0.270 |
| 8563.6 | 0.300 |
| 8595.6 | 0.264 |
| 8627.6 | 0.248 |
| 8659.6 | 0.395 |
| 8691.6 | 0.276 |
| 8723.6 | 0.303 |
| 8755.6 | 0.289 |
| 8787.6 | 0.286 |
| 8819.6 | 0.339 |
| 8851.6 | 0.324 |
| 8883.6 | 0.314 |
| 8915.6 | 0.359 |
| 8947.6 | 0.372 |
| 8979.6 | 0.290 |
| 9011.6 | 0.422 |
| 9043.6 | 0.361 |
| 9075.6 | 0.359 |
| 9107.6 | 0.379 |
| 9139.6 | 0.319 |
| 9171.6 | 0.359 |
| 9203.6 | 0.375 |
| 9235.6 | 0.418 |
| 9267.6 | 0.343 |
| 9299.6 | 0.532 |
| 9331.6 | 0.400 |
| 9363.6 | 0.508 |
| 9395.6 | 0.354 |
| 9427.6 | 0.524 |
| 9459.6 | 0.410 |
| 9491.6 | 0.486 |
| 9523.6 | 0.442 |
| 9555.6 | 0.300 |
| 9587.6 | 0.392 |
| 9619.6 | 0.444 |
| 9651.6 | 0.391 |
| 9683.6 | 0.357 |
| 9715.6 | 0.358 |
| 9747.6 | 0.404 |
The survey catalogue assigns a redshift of 1.00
